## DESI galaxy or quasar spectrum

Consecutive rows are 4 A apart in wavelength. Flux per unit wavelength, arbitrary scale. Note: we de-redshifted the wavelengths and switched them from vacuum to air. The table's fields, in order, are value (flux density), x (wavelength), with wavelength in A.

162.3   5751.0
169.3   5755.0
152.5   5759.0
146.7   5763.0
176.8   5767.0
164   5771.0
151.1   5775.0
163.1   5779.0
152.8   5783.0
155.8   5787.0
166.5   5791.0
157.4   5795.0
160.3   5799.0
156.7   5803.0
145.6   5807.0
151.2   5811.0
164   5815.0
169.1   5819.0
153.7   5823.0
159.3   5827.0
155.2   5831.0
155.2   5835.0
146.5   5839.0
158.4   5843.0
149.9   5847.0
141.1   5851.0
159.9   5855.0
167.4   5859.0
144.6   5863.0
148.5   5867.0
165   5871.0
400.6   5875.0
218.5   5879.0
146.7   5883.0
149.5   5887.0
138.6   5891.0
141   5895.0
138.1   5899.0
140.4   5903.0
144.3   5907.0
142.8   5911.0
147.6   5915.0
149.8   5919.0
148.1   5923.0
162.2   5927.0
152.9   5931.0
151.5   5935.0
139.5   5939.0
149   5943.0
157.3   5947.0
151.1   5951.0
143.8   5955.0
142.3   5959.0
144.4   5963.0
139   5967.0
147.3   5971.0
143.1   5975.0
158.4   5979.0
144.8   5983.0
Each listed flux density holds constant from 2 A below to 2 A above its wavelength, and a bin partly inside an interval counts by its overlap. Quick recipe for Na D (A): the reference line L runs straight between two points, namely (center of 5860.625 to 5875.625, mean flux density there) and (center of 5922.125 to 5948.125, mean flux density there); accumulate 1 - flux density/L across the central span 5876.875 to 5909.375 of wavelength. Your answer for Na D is 4.9 A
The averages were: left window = 196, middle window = 153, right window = 151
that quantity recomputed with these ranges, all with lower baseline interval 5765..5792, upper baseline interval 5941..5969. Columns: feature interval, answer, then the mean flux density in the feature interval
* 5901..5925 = 0.7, 146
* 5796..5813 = 0.6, 154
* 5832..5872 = 0.5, 153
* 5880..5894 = 0.2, 150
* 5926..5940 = -0.3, 152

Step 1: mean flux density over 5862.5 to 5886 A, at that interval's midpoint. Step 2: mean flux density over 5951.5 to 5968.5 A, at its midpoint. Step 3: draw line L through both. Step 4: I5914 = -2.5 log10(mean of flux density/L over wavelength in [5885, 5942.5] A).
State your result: 0.20 mag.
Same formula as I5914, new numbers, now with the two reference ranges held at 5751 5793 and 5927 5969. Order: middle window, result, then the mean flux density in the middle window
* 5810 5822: -0.03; 162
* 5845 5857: 0.03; 150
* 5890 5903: 0.09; 139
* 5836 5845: 0.02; 153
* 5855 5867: -0.01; 155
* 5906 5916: 0.04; 145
